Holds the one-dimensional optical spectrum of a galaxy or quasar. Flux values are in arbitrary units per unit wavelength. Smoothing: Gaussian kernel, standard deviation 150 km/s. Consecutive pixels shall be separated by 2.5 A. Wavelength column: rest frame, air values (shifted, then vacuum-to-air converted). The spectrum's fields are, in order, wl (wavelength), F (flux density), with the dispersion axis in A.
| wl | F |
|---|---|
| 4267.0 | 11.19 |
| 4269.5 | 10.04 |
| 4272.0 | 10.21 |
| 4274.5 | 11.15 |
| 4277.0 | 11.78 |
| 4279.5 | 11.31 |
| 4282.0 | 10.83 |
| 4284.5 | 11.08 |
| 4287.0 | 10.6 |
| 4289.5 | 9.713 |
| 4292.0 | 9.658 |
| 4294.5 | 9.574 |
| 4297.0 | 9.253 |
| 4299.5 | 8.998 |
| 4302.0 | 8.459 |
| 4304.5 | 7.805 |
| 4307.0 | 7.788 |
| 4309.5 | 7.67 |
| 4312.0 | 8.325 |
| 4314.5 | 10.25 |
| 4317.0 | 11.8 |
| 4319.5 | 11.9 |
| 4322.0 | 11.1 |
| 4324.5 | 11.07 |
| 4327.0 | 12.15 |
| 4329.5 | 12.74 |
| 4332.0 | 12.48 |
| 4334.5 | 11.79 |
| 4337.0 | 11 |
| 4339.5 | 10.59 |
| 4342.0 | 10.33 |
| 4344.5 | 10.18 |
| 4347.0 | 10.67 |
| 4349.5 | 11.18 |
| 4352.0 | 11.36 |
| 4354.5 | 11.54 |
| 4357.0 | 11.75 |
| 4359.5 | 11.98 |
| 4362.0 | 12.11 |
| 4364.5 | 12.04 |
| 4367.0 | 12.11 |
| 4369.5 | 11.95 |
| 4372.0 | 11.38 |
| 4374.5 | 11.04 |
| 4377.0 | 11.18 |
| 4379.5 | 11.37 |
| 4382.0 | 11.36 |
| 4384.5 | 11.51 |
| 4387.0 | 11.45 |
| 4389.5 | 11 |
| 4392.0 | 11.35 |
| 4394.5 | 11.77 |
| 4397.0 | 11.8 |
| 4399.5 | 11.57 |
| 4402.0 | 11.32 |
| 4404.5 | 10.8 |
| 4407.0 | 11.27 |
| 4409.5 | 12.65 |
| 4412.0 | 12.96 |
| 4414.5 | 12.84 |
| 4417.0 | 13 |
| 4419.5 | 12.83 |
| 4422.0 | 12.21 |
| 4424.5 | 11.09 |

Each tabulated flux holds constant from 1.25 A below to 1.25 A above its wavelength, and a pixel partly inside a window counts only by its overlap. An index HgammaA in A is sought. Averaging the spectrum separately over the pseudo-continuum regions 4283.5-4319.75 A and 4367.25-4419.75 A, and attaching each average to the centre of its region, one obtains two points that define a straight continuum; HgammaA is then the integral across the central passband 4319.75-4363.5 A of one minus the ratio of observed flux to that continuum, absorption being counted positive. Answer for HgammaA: -4.2 A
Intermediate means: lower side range 9.45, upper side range 11.7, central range 11.4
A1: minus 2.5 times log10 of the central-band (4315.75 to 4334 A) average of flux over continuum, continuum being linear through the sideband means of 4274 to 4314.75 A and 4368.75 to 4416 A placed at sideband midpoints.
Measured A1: -0.16 mag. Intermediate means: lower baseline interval 9.62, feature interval 11.9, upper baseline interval 11.6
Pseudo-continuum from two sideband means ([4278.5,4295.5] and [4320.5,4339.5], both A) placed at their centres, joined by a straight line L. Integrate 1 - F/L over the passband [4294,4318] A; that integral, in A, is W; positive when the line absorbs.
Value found 4.43 A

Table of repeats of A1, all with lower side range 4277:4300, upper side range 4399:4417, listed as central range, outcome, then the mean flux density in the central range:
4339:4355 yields 0.029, 10.8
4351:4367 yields -0.051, 11.8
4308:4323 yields 0.055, 10.1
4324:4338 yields -0.101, 11.9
